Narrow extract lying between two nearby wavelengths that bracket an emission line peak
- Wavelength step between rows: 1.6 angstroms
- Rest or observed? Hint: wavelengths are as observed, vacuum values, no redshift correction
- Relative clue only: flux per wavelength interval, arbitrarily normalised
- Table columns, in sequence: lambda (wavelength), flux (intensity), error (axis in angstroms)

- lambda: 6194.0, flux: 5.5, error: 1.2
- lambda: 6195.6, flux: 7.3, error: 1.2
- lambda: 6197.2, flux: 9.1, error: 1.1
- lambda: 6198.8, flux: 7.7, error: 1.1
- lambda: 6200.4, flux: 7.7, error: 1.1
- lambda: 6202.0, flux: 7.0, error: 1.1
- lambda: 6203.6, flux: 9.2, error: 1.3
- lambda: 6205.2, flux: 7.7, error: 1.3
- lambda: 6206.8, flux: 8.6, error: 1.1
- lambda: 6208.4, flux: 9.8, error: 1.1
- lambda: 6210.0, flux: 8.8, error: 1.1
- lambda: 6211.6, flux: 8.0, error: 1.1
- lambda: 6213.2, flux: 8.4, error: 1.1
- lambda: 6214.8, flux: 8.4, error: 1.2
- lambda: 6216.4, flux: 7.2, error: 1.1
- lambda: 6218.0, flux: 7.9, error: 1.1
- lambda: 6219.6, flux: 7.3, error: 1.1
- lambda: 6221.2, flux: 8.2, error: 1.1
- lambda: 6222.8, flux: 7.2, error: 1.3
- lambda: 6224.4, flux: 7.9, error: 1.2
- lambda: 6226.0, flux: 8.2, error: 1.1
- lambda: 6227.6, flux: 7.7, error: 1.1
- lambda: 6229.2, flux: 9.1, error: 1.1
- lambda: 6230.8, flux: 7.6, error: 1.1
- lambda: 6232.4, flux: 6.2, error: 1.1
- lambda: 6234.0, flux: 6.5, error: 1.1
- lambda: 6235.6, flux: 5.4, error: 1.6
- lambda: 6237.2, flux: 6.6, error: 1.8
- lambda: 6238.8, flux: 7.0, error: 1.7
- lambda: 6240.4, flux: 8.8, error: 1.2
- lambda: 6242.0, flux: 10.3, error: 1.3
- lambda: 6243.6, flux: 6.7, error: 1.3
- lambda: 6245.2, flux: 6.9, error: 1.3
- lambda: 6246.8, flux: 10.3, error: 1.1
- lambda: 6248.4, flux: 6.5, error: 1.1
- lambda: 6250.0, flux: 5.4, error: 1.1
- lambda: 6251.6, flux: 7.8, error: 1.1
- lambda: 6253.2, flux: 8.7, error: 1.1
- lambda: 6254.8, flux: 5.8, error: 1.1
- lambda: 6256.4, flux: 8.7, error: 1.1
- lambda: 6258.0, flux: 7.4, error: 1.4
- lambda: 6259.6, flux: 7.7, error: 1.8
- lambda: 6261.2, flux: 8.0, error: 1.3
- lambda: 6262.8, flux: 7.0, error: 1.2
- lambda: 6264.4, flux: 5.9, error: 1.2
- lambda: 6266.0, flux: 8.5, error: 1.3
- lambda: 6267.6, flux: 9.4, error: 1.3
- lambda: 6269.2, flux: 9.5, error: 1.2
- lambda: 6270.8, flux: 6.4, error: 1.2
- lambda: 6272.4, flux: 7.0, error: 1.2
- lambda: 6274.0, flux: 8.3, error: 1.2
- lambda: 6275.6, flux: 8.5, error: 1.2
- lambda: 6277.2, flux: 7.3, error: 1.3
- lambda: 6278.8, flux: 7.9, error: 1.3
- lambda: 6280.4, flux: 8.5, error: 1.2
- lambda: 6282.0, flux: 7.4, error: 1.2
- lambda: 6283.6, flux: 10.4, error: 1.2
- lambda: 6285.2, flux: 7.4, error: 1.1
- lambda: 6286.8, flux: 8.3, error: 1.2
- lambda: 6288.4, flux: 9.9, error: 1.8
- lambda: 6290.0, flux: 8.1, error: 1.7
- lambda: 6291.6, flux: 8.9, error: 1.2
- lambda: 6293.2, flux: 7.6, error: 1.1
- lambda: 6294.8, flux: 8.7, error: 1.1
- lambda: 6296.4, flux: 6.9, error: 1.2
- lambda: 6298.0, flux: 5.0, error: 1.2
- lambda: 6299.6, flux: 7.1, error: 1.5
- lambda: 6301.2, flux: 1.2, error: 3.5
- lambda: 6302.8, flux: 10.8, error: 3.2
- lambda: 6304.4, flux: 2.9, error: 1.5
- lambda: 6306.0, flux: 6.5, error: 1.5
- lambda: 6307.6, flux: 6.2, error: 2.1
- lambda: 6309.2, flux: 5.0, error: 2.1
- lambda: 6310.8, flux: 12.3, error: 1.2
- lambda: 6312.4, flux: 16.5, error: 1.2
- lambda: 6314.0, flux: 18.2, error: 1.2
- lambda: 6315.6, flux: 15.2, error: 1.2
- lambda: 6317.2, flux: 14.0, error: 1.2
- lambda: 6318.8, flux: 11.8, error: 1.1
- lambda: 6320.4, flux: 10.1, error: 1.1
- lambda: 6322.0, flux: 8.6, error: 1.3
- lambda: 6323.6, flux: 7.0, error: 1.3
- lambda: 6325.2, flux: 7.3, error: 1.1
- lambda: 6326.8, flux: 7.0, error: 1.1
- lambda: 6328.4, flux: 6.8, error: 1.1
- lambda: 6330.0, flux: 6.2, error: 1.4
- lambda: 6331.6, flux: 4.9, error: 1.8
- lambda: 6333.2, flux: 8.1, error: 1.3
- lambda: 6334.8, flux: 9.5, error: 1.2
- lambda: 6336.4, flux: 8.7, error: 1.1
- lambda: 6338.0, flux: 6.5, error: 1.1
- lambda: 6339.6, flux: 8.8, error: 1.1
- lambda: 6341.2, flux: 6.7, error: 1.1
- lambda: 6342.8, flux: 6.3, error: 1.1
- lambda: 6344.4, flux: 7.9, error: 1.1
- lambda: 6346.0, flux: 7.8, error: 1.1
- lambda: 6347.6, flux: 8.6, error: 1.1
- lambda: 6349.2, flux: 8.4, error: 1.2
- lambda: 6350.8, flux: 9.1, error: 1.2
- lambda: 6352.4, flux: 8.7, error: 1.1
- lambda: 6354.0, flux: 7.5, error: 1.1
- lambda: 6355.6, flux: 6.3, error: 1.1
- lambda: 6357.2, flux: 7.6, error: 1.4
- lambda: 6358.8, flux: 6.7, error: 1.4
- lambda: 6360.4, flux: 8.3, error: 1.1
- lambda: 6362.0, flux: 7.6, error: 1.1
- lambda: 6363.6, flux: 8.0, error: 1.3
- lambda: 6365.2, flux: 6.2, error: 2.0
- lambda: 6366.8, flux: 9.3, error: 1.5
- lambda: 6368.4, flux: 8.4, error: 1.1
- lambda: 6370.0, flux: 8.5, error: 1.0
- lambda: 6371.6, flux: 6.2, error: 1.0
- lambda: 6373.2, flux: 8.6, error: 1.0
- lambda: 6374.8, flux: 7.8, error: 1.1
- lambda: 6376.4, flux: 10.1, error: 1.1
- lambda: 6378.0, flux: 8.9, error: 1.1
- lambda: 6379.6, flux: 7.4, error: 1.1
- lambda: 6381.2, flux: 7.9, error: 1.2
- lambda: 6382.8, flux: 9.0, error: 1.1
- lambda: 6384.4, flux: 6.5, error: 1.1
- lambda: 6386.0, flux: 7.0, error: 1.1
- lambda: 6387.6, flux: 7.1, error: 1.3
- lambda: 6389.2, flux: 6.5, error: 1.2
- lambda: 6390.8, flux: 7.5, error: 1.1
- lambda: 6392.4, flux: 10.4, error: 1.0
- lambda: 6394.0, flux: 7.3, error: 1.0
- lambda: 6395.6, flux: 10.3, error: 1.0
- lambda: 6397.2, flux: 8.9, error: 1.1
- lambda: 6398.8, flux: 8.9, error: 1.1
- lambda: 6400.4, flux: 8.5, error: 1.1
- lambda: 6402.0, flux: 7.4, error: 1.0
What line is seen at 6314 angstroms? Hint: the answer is H-gamma 4340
